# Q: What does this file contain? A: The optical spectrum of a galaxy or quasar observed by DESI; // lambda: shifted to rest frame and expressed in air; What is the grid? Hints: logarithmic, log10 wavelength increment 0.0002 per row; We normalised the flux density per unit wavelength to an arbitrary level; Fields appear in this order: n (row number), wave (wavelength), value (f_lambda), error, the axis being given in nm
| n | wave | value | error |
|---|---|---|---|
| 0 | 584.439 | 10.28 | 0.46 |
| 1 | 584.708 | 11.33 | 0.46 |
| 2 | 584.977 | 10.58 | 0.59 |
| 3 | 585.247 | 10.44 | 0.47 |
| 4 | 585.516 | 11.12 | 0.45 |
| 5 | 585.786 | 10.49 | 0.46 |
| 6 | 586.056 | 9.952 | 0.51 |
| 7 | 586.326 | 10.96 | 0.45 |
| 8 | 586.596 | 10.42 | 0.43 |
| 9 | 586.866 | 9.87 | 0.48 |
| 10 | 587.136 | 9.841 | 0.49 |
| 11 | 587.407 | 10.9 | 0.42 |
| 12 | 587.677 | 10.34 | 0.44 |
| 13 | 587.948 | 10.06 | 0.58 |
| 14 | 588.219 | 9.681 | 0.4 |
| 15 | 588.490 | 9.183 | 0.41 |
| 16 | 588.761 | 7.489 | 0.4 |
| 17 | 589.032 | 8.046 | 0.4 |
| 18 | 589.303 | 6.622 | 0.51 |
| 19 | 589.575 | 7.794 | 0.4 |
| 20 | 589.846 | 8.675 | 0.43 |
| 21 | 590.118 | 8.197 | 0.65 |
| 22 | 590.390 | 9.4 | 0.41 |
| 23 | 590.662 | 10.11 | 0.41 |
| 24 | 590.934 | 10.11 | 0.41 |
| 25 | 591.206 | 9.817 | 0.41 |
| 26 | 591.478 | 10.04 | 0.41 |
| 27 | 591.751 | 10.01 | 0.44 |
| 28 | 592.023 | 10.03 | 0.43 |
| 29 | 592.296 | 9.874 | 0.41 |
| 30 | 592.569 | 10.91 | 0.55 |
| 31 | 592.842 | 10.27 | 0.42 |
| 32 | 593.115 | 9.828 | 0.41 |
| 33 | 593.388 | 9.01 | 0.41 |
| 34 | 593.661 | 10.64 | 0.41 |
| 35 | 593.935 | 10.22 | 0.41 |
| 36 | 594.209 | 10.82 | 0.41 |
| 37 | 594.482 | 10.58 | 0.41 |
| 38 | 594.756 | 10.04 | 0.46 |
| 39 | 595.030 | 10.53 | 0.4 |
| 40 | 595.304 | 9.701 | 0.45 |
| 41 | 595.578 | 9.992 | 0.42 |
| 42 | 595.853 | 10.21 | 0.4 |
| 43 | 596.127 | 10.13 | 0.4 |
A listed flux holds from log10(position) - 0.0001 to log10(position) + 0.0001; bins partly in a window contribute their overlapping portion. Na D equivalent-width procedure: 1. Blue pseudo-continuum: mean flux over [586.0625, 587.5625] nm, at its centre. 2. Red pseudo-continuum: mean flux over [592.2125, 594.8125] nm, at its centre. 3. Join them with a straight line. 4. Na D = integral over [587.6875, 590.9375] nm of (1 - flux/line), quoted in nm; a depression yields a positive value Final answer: 0.48 nm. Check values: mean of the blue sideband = 10.4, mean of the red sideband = 10.2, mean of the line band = 8.79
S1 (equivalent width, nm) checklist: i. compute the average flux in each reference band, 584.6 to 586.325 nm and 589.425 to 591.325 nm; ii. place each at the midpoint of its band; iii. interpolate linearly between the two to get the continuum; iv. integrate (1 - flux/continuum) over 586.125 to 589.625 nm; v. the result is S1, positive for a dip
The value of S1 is 0.20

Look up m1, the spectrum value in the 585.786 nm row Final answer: 10.49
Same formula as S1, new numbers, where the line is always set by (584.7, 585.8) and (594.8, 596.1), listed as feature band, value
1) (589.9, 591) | 0.113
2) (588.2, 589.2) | 0.203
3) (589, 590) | 0.260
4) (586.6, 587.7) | 0.040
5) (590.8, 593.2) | 0.052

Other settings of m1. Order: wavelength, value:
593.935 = 10.22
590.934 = 10.11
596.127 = 10.13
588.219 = 9.681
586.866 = 9.87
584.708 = 11.33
